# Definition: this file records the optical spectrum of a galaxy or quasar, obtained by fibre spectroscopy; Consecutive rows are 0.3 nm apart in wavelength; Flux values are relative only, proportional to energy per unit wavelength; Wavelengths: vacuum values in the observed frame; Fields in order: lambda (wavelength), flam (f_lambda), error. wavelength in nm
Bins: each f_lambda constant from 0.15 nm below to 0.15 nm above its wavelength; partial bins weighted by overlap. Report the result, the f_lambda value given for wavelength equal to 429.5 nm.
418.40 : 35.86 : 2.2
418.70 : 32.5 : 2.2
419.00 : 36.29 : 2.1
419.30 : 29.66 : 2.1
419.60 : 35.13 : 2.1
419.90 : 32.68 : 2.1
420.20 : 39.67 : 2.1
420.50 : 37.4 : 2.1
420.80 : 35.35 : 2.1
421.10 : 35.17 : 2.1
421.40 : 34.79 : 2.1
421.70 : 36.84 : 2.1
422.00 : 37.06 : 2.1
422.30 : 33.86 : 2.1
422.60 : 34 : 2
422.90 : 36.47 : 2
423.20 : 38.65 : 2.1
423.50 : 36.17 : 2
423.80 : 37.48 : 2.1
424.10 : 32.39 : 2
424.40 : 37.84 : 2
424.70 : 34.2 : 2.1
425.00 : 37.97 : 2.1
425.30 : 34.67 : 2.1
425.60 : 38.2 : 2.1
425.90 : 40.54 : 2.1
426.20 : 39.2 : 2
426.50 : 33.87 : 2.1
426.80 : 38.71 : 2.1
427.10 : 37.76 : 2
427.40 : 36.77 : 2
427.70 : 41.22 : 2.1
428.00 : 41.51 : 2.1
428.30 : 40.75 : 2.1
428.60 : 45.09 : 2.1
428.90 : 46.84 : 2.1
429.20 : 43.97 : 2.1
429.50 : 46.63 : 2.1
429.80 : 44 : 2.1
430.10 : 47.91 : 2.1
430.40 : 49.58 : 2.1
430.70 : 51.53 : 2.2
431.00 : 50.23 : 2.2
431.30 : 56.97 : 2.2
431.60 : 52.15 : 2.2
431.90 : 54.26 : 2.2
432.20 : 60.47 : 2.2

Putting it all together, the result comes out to 46.63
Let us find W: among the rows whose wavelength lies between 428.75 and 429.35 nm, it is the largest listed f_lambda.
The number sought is 46.84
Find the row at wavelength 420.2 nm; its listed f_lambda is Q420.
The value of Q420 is 39.67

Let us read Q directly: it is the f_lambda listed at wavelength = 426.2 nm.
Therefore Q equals 39.2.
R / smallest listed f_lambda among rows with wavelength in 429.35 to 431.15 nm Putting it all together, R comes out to 44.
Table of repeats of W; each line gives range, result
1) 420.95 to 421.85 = 36.84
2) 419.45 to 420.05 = 35.13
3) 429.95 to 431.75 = 56.97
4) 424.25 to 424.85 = 37.84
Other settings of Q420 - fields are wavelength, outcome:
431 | 50.23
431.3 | 56.97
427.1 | 37.76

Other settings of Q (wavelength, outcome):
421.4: 34.79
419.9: 32.68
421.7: 36.84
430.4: 49.58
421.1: 35.17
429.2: 43.97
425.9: 40.54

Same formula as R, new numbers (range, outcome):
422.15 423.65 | 33.86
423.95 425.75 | 32.39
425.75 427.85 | 33.87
